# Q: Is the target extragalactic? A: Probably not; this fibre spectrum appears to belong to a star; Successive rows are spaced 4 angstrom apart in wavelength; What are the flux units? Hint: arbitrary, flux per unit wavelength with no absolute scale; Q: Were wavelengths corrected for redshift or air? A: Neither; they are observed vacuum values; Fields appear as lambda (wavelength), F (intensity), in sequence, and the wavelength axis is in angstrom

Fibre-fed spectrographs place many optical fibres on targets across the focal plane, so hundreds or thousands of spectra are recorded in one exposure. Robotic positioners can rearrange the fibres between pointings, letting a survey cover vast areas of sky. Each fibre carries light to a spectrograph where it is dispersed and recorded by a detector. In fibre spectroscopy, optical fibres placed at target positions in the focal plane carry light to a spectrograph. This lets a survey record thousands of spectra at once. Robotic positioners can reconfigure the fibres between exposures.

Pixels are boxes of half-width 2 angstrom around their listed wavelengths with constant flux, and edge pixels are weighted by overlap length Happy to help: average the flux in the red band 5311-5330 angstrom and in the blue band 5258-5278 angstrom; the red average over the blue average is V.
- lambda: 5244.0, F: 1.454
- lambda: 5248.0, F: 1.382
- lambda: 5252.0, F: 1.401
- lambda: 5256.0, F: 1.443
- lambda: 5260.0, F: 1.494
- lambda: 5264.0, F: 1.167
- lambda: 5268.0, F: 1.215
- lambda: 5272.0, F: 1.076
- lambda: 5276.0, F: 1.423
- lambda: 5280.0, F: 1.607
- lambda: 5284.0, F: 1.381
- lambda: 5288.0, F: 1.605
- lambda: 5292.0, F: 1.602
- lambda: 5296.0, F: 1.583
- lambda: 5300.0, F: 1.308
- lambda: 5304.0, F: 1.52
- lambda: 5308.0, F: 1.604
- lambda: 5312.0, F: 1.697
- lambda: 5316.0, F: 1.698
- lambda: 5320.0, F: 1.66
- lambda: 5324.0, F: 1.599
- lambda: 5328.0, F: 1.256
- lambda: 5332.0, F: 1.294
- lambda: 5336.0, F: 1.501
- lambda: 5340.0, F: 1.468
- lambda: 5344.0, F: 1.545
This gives 1.2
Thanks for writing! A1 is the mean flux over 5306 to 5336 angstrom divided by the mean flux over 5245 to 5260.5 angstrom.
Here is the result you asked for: 1.08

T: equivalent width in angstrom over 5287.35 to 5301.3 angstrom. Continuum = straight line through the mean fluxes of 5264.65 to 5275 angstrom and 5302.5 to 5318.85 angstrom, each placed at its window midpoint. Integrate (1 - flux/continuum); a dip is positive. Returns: -0.8 angstrom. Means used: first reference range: 1.18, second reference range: 1.63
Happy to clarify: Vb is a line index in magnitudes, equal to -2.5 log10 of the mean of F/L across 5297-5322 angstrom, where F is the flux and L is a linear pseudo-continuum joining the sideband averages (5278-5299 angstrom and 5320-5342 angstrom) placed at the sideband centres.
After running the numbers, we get -0.06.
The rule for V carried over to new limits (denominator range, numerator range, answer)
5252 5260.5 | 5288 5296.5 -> 1.10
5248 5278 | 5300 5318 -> 1.21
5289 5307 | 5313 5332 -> 1.01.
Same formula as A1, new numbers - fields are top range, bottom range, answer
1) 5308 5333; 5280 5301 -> 1.02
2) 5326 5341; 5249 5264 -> 0.98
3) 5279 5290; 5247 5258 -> 1.08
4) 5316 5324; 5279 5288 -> 1.10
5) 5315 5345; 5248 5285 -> 1.10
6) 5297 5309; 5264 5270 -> 1.23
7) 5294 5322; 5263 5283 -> 1.21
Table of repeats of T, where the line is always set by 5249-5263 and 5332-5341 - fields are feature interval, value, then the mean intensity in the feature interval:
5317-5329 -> -0.8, 1.54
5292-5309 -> -0.9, 1.51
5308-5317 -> -1.5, 1.68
